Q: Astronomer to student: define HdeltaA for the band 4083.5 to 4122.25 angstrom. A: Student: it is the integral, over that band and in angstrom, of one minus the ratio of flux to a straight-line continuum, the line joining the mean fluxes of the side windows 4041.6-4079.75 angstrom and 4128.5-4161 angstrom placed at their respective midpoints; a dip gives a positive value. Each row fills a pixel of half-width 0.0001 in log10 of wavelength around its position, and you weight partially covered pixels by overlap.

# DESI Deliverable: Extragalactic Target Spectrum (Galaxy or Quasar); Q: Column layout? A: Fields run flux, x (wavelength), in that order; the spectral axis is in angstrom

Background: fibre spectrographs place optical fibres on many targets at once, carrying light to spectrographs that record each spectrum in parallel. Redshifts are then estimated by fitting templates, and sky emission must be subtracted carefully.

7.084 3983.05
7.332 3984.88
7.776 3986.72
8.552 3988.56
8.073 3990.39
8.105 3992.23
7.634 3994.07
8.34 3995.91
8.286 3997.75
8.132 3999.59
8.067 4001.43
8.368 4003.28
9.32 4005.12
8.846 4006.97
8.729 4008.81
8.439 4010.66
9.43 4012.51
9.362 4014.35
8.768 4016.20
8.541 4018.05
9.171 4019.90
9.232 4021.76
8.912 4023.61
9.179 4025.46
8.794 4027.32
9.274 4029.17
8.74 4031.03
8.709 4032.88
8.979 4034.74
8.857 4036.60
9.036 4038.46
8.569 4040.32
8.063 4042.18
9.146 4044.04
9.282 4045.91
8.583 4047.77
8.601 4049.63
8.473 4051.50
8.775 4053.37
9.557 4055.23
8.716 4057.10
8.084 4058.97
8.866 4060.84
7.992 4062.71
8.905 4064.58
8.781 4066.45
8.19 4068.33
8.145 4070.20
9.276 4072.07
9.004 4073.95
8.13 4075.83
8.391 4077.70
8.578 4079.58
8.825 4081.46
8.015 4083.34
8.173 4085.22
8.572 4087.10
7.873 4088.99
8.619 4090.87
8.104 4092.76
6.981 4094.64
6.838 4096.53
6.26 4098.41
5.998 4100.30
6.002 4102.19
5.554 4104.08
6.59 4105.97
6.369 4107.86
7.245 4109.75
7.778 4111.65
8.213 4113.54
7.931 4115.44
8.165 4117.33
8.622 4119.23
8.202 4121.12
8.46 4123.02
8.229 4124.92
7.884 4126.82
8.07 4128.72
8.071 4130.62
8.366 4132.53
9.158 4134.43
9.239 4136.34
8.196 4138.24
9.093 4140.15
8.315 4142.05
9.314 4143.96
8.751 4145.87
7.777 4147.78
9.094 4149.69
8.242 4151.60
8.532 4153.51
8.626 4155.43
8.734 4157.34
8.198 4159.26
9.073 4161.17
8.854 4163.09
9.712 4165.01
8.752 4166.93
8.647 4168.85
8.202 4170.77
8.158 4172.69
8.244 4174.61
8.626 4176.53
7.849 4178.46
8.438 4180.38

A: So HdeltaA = 5.4 angstrom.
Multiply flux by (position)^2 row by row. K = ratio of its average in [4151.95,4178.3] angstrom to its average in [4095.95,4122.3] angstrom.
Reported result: 1.24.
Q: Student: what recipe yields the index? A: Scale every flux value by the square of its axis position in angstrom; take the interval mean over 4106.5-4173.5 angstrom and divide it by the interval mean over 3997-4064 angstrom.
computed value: 1.01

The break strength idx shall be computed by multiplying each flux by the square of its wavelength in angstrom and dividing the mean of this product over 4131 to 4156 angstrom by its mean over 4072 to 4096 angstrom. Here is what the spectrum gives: 1.1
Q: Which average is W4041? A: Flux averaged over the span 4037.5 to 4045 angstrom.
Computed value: 8.7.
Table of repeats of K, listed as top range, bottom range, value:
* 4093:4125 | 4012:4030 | 0.84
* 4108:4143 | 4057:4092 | 1.00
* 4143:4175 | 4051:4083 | 1.05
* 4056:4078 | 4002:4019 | 0.99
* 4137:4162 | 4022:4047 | 1.02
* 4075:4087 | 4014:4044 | 0.97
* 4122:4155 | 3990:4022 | 1.06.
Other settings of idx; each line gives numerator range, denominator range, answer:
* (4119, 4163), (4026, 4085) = 1.03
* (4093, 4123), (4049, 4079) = 0.85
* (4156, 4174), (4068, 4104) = 1.15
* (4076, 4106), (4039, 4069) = 0.88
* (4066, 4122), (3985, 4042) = 0.93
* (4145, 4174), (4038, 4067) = 1.04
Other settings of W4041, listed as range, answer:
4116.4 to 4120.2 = 8.4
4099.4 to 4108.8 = 6.1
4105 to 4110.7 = 6.73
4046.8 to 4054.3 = 8.62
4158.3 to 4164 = 8.71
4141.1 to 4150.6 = 8.65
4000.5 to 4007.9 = 8.65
